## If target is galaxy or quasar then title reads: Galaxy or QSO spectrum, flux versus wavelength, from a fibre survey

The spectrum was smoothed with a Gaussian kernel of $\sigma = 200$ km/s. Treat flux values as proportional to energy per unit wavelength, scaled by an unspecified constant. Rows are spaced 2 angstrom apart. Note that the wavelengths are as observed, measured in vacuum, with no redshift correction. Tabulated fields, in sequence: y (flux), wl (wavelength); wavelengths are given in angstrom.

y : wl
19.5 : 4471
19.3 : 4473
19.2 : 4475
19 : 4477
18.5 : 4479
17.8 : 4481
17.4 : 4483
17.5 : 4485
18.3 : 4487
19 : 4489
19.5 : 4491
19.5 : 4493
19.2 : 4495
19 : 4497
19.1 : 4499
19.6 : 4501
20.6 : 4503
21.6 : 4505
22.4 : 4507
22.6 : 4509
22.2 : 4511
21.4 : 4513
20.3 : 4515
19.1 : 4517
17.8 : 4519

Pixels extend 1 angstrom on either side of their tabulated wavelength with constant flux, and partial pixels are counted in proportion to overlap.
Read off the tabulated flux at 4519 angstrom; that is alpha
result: 17.8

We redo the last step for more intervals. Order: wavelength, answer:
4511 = 22.2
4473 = 19.3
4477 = 19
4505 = 21.6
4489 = 19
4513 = 21.4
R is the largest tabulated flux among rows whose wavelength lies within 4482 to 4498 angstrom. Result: 19.5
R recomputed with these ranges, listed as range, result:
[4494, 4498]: 19.2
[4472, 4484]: 19.3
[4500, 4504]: 20.6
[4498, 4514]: 22.6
